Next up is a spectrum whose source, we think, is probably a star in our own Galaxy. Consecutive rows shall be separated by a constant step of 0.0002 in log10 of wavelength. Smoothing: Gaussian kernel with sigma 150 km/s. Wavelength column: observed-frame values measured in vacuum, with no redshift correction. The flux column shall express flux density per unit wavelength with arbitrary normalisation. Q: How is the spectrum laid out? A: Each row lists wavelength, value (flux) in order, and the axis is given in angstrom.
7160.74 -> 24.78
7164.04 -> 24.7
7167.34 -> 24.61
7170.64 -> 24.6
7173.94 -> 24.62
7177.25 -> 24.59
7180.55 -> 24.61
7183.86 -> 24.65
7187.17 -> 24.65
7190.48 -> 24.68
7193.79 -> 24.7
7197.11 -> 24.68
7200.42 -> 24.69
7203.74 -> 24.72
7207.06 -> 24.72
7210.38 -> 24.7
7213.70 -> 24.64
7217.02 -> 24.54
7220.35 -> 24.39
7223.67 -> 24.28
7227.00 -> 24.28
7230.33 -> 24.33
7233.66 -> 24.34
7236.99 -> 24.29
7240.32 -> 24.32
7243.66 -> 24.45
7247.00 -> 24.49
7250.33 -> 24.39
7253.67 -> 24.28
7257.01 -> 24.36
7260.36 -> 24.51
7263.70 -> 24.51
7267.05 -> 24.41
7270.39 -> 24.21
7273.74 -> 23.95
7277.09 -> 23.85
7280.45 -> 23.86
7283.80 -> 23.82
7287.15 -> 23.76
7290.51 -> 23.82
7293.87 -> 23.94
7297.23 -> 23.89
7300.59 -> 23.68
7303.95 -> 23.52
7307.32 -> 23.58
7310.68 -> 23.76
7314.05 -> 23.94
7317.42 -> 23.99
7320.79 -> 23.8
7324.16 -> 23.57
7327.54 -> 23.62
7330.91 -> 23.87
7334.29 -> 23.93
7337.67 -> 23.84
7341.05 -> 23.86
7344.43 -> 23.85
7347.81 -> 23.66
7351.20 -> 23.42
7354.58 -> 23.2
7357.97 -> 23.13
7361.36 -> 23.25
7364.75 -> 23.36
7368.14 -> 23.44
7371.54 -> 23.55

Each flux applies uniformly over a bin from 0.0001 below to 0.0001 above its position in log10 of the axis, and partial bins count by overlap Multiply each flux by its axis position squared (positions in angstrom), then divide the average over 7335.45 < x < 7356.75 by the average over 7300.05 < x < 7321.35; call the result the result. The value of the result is 1.00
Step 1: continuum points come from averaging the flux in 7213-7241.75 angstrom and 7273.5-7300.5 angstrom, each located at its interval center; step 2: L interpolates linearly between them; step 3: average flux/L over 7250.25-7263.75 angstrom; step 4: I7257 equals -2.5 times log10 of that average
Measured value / -0.01 mag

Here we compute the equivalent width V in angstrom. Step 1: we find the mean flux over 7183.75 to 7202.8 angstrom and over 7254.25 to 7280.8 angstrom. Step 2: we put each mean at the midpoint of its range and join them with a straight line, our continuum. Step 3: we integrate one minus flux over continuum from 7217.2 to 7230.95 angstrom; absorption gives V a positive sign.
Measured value 0.08 angstrom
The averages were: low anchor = 24.7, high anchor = 24.2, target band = 24.3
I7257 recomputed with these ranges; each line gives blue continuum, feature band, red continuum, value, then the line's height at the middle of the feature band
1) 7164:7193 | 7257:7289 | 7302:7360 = 0.00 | 24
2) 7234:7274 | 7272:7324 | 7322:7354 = 0.01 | 24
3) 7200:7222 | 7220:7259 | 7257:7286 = 0.00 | 24.4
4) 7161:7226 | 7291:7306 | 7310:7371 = 0.01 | 23.9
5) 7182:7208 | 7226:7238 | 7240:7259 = 0.01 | 24.5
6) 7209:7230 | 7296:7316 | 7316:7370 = 0.01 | 23.9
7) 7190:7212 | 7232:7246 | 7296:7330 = 0.00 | 24.4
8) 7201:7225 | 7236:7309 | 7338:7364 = 0.00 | 24.1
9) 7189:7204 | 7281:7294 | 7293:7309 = 0.00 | 23.8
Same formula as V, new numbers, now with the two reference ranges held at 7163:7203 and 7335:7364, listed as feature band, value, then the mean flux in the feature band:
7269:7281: 0.0 angstrom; 24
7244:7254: -0.1 angstrom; 24.4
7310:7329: 0.0 angstrom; 23.8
